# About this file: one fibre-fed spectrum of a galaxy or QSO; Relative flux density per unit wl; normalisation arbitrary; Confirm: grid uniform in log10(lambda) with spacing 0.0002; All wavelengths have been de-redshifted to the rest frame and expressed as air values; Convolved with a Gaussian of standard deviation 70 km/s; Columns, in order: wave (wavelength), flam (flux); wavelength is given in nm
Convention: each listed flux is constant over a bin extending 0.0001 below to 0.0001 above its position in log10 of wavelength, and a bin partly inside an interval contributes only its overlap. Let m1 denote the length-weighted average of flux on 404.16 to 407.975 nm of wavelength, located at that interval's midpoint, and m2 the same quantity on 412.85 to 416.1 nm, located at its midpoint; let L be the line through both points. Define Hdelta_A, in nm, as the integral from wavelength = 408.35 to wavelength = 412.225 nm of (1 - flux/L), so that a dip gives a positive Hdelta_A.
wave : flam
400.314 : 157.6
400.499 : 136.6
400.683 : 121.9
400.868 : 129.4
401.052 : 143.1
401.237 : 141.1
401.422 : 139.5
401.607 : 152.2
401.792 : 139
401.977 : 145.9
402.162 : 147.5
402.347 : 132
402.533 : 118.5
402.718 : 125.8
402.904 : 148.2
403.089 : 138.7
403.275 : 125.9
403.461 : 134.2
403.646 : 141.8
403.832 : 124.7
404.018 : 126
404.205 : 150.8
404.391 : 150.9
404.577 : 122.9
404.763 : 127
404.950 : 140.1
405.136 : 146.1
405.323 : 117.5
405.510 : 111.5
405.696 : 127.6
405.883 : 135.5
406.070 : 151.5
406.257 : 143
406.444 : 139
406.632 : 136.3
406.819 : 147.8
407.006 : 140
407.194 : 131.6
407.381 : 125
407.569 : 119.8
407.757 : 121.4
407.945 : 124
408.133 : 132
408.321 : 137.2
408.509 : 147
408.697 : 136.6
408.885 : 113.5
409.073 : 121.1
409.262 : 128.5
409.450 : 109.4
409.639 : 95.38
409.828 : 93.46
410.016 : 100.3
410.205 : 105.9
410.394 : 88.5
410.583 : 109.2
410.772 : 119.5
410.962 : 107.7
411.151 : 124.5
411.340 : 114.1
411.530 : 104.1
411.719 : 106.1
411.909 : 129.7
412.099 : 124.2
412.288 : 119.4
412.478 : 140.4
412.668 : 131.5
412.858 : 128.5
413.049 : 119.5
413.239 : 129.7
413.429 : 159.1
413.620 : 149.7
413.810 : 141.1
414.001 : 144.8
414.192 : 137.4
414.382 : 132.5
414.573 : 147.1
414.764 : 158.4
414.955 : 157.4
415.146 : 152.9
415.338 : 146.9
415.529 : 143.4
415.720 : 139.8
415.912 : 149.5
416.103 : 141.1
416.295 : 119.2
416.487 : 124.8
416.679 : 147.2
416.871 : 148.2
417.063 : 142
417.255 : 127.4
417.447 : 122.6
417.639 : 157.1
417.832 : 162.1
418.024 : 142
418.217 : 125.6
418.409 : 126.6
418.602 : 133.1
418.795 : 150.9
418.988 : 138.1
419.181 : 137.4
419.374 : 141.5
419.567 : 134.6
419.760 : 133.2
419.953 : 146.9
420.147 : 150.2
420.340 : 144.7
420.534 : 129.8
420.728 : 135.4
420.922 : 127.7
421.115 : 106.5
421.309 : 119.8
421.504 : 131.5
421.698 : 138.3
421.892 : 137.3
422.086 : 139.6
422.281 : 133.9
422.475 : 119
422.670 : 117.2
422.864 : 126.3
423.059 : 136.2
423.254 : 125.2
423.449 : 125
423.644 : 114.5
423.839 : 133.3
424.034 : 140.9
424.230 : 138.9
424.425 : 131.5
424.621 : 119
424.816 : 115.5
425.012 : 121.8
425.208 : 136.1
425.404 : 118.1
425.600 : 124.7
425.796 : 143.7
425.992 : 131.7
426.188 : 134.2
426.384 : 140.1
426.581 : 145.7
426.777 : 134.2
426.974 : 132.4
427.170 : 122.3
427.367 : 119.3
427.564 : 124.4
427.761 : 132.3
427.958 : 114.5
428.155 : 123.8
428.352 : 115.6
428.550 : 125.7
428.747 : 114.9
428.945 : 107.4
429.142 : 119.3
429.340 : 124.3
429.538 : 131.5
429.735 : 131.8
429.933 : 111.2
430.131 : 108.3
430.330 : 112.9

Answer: 0.68 nm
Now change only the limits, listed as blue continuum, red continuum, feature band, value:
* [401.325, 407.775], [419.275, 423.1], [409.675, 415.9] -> 0.25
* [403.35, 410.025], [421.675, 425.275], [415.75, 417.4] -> -0.10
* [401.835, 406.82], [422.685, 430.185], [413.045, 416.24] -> -0.33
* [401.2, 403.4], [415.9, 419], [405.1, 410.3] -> 0.45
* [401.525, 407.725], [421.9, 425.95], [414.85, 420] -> -0.39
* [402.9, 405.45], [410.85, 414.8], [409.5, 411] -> 0.33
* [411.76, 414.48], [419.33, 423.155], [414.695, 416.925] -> -0.17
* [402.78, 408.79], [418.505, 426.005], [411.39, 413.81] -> 0.08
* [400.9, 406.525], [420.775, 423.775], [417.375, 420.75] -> -0.30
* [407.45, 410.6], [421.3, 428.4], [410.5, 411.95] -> 0.06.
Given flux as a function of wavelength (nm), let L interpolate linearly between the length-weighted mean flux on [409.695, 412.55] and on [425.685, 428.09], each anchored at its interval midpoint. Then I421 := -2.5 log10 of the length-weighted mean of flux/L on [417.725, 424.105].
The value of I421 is -0.082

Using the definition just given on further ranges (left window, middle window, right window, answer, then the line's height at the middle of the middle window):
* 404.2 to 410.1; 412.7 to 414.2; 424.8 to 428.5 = -0.08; 128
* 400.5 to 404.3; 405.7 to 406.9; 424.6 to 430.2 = -0.05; 135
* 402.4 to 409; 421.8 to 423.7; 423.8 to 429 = 0.01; 129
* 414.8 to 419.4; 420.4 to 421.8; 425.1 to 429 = 0.07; 135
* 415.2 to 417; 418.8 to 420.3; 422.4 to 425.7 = -0.06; 134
